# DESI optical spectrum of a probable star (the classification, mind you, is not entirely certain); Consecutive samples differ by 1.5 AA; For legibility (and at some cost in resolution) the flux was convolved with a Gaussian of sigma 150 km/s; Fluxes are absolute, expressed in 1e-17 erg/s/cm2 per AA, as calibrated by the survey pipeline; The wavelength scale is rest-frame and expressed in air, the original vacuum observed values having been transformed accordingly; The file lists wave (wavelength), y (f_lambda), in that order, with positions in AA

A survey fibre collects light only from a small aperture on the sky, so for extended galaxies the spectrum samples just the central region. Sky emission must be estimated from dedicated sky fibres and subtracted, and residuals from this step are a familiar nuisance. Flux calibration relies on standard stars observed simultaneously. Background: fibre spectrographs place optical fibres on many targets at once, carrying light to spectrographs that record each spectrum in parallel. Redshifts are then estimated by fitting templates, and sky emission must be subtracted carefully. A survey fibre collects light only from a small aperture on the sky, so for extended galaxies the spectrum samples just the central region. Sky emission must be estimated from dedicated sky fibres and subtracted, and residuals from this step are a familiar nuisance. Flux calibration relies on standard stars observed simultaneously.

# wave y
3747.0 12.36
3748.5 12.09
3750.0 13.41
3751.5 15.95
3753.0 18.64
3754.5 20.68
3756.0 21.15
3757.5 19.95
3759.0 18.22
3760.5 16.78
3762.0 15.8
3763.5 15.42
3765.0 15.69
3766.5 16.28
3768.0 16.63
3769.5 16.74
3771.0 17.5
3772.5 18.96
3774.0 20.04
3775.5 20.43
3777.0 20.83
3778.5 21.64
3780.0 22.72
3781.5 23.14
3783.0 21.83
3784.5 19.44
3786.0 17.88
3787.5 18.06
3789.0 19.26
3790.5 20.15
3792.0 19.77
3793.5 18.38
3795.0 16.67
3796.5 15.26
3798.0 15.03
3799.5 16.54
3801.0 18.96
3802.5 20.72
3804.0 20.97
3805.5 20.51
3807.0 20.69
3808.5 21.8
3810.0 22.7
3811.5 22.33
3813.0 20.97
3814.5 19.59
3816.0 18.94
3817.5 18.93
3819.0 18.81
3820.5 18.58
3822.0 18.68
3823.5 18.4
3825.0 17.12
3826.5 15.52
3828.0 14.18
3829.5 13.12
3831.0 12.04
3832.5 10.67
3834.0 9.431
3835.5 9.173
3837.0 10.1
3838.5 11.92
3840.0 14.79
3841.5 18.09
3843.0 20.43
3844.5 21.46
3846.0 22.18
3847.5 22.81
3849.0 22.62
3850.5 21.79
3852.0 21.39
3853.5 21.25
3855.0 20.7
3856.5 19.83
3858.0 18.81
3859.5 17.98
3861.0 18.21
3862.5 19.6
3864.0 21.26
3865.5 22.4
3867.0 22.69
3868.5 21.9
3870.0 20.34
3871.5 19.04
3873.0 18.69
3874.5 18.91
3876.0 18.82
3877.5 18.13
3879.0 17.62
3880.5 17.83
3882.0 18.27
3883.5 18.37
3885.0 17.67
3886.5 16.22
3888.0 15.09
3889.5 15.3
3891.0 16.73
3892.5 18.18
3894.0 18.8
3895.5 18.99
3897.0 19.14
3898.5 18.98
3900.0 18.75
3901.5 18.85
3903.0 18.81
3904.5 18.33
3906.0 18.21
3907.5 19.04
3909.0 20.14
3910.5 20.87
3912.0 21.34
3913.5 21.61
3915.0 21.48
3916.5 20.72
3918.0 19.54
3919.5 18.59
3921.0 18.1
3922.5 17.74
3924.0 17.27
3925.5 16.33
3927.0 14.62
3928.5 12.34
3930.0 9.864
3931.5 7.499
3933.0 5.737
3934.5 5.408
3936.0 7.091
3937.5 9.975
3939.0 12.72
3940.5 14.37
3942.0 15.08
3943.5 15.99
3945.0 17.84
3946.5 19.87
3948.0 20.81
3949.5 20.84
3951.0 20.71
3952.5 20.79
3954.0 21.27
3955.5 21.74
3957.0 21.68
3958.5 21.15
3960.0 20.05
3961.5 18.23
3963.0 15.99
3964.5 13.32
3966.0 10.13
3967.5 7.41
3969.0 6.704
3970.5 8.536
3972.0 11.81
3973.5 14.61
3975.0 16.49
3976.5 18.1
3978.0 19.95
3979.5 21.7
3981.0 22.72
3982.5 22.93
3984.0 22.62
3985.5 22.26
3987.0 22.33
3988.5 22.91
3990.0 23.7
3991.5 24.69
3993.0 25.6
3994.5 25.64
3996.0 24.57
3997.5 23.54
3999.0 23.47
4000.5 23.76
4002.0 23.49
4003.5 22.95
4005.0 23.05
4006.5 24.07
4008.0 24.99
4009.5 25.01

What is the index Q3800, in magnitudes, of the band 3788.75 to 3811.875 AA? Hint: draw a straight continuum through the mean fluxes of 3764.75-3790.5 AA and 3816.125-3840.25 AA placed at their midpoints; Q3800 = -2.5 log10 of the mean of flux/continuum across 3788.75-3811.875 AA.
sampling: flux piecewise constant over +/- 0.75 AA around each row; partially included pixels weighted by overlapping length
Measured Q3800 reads -0.13 mag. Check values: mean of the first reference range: 19.3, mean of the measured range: 19.3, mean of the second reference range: 14.6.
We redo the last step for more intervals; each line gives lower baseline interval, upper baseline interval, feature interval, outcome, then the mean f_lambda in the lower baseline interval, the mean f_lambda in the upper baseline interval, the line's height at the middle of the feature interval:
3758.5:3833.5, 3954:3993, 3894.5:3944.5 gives 0.133 mag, 18.4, 18.3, 18.3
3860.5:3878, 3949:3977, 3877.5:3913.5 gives 0.032 mag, 20.1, 16.2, 19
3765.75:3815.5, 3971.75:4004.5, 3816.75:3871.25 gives 0.124 mag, 19.5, 22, 20.1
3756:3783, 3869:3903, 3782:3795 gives -0.033 mag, 18.8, 18.2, 18.7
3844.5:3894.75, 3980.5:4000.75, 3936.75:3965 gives 0.227 mag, 19.4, 23.6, 22.2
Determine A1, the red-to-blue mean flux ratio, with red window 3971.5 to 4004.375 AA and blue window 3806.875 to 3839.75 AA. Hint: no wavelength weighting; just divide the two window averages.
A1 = 1.3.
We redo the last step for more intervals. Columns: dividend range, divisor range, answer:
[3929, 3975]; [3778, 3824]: 0.75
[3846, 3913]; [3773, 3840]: 1.08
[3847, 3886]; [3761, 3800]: 1.07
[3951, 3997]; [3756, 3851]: 1.05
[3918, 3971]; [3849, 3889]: 0.78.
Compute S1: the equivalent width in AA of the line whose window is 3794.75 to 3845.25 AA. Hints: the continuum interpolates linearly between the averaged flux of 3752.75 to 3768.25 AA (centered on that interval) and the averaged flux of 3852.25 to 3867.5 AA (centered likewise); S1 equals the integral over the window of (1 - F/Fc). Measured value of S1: 5.4 AA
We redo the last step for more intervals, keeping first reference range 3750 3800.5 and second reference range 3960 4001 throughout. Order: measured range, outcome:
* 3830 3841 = 4.3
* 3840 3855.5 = -1.9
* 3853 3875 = -1.7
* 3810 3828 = -0.3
